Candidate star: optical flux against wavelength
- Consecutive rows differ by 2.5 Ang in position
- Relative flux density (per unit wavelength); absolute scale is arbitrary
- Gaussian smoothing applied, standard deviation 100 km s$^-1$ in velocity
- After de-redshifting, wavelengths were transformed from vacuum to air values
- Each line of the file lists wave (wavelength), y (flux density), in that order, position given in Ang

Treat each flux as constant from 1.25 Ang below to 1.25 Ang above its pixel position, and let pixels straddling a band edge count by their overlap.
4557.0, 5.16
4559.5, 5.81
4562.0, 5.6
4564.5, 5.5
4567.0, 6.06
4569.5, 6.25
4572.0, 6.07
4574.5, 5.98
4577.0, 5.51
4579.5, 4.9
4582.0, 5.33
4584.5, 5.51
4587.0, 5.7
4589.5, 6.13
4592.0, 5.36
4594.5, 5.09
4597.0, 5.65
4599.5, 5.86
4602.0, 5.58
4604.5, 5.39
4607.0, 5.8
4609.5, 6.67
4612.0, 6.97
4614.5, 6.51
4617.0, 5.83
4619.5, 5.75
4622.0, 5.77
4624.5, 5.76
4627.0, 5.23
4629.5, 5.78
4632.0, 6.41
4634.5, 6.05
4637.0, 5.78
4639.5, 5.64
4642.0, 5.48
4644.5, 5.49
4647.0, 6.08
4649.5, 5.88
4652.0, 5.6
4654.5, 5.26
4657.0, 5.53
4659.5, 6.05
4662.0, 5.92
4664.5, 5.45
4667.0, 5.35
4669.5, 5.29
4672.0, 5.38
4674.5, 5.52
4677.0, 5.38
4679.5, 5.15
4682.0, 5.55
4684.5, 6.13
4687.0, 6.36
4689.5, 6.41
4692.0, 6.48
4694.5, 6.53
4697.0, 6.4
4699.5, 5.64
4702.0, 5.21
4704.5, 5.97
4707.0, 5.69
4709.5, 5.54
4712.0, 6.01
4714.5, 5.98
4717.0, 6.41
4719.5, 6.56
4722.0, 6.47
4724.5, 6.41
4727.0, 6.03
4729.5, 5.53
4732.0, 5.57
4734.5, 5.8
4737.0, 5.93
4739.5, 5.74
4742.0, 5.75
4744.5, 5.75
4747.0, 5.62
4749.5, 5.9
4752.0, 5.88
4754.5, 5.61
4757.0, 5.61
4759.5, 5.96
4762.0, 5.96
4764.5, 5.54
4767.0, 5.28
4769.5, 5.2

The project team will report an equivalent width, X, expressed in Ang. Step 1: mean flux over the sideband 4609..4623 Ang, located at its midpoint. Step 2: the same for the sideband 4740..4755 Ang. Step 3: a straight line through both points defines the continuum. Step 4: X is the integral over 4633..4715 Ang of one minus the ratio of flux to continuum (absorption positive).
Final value 3.5 Ang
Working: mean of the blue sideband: 6.24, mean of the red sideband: 5.76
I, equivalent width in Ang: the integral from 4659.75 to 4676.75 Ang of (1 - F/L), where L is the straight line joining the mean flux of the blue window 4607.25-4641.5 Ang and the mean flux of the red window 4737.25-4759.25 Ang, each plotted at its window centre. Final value 1.14 Ang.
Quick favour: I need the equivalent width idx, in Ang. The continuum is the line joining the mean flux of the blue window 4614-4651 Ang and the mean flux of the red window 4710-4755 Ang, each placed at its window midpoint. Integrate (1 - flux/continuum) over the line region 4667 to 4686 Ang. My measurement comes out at 1.24 Ang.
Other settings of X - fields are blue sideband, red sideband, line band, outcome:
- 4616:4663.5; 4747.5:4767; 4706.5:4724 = -1.2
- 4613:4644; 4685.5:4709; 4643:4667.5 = 1.0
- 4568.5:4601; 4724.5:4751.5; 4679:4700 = -1.4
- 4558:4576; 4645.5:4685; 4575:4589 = 0.9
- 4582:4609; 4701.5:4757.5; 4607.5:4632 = -1.6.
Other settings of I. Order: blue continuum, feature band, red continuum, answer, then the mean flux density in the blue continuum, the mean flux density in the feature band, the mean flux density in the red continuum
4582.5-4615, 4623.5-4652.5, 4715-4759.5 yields 0.4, 5.84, 5.77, 5.92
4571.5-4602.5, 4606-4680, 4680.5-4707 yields 0.6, 5.58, 5.76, 6.04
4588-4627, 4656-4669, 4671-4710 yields 0.5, 5.85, 5.64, 5.84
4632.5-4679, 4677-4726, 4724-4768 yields -2.9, 5.62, 6.03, 5.76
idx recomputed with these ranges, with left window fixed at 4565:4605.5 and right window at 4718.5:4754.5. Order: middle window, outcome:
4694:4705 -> -0.1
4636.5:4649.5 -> 0.1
